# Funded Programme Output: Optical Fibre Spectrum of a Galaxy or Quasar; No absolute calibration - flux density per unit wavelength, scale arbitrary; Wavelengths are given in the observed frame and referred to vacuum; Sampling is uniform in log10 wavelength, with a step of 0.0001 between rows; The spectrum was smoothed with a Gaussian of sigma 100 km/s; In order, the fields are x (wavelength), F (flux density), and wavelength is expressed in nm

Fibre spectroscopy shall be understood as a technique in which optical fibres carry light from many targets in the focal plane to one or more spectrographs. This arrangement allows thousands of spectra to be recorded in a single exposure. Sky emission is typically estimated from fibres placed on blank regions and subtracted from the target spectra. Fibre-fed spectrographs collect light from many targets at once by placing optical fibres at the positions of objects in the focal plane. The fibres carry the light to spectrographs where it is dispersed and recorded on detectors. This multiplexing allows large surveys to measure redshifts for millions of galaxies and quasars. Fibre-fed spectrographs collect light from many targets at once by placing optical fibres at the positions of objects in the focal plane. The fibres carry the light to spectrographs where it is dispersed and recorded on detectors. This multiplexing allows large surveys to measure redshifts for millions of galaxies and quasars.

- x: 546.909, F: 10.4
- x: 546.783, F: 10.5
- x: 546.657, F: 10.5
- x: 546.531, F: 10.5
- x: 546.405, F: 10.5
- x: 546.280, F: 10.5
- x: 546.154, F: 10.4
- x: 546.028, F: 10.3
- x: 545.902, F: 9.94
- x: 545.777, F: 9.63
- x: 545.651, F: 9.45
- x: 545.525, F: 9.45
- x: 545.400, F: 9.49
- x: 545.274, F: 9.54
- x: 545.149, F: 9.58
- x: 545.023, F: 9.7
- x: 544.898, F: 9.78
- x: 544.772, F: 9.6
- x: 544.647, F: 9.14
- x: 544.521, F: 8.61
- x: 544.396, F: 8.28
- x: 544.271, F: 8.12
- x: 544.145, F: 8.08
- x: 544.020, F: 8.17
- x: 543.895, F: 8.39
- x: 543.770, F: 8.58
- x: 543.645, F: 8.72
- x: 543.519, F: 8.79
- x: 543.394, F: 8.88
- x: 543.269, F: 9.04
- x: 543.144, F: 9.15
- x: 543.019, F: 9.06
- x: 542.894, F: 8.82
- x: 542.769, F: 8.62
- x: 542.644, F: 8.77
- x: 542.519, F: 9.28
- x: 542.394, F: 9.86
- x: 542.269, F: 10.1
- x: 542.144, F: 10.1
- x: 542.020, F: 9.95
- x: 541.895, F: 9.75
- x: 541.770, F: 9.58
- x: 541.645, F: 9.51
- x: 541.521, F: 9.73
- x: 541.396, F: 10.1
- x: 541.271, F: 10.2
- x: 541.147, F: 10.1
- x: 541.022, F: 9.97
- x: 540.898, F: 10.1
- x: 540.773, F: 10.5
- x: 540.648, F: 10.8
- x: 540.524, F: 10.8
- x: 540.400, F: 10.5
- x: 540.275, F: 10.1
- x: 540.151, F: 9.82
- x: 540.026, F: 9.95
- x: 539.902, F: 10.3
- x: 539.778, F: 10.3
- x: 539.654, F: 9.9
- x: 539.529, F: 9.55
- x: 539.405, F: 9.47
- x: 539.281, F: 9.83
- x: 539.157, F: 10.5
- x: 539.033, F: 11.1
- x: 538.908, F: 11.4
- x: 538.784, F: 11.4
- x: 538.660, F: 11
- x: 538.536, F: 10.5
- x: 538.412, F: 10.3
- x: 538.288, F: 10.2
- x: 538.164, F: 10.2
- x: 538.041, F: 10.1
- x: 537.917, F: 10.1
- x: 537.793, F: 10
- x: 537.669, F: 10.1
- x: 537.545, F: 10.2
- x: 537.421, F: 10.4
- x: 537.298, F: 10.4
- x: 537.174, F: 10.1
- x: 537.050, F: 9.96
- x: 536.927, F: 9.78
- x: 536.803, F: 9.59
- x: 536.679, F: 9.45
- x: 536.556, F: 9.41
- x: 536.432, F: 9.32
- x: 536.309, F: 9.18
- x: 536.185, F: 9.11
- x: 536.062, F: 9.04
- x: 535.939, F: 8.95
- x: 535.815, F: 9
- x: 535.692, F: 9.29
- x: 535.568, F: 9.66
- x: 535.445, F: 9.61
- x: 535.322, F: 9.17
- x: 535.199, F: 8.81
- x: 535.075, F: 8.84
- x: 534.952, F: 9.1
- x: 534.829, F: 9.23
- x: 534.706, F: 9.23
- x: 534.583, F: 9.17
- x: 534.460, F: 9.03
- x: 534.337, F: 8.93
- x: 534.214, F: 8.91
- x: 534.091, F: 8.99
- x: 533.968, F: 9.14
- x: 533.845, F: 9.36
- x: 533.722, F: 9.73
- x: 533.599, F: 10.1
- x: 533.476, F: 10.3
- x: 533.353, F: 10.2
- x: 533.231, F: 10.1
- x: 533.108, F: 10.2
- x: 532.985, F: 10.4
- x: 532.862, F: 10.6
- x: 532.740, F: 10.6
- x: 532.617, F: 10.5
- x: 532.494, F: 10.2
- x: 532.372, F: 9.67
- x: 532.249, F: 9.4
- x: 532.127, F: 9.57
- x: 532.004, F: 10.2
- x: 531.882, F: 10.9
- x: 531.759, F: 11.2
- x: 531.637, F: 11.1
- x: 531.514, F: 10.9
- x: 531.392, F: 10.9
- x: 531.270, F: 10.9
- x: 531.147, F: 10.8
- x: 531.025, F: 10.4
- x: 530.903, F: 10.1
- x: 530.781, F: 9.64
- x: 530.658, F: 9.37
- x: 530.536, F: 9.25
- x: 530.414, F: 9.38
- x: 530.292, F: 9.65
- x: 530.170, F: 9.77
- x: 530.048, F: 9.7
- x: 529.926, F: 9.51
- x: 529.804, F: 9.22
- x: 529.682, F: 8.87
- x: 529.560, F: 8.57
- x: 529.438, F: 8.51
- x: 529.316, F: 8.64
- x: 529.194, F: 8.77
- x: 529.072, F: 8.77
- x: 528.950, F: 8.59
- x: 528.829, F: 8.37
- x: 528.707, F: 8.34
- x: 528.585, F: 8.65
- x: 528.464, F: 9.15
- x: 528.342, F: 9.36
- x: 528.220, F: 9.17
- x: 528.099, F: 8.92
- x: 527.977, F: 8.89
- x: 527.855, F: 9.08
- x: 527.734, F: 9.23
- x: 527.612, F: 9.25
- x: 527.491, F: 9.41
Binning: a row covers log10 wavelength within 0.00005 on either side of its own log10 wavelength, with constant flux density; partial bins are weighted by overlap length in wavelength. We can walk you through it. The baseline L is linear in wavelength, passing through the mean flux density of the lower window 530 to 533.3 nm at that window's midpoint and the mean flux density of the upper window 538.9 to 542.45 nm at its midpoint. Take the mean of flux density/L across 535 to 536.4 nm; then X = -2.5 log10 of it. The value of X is 0.113 mag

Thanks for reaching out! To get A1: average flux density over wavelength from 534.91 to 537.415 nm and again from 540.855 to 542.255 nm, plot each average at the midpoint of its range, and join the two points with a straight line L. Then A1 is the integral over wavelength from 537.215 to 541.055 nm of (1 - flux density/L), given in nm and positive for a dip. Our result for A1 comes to -0.25 nm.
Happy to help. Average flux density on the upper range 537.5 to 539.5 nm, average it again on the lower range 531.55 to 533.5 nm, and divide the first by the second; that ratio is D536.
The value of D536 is 1.01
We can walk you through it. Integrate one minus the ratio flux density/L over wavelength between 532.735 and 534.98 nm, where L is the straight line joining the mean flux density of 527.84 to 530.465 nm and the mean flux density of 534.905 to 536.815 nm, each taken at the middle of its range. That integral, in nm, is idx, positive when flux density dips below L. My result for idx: -0.12 nm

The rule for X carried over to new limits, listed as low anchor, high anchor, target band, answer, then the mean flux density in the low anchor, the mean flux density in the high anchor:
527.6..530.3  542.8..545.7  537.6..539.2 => -0.173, 8.98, 8.97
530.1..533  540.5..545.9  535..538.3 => 0.026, 10.2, 9.39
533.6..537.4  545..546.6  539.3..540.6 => -0.053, 9.34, 9.93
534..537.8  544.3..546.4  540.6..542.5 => -0.053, 9.41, 9.59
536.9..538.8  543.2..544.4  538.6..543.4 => -0.068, 10.3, 8.52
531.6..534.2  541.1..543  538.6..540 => -0.071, 10.1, 9.62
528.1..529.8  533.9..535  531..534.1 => -0.145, 8.77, 9.09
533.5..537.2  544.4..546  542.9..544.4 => 0.098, 9.31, 9.47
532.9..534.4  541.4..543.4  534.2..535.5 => 0.066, 9.71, 9.42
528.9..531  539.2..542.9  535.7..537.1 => 0.031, 9.22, 9.9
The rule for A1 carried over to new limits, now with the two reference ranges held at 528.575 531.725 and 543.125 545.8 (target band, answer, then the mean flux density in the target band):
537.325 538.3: -0.10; 10.2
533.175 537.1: -0.01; 9.36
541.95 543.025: -0.04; 9.42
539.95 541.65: -0.20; 10.2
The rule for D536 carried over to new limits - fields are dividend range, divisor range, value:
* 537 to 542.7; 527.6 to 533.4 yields 1.05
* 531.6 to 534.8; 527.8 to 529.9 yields 1.12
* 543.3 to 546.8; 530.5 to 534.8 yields 0.94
